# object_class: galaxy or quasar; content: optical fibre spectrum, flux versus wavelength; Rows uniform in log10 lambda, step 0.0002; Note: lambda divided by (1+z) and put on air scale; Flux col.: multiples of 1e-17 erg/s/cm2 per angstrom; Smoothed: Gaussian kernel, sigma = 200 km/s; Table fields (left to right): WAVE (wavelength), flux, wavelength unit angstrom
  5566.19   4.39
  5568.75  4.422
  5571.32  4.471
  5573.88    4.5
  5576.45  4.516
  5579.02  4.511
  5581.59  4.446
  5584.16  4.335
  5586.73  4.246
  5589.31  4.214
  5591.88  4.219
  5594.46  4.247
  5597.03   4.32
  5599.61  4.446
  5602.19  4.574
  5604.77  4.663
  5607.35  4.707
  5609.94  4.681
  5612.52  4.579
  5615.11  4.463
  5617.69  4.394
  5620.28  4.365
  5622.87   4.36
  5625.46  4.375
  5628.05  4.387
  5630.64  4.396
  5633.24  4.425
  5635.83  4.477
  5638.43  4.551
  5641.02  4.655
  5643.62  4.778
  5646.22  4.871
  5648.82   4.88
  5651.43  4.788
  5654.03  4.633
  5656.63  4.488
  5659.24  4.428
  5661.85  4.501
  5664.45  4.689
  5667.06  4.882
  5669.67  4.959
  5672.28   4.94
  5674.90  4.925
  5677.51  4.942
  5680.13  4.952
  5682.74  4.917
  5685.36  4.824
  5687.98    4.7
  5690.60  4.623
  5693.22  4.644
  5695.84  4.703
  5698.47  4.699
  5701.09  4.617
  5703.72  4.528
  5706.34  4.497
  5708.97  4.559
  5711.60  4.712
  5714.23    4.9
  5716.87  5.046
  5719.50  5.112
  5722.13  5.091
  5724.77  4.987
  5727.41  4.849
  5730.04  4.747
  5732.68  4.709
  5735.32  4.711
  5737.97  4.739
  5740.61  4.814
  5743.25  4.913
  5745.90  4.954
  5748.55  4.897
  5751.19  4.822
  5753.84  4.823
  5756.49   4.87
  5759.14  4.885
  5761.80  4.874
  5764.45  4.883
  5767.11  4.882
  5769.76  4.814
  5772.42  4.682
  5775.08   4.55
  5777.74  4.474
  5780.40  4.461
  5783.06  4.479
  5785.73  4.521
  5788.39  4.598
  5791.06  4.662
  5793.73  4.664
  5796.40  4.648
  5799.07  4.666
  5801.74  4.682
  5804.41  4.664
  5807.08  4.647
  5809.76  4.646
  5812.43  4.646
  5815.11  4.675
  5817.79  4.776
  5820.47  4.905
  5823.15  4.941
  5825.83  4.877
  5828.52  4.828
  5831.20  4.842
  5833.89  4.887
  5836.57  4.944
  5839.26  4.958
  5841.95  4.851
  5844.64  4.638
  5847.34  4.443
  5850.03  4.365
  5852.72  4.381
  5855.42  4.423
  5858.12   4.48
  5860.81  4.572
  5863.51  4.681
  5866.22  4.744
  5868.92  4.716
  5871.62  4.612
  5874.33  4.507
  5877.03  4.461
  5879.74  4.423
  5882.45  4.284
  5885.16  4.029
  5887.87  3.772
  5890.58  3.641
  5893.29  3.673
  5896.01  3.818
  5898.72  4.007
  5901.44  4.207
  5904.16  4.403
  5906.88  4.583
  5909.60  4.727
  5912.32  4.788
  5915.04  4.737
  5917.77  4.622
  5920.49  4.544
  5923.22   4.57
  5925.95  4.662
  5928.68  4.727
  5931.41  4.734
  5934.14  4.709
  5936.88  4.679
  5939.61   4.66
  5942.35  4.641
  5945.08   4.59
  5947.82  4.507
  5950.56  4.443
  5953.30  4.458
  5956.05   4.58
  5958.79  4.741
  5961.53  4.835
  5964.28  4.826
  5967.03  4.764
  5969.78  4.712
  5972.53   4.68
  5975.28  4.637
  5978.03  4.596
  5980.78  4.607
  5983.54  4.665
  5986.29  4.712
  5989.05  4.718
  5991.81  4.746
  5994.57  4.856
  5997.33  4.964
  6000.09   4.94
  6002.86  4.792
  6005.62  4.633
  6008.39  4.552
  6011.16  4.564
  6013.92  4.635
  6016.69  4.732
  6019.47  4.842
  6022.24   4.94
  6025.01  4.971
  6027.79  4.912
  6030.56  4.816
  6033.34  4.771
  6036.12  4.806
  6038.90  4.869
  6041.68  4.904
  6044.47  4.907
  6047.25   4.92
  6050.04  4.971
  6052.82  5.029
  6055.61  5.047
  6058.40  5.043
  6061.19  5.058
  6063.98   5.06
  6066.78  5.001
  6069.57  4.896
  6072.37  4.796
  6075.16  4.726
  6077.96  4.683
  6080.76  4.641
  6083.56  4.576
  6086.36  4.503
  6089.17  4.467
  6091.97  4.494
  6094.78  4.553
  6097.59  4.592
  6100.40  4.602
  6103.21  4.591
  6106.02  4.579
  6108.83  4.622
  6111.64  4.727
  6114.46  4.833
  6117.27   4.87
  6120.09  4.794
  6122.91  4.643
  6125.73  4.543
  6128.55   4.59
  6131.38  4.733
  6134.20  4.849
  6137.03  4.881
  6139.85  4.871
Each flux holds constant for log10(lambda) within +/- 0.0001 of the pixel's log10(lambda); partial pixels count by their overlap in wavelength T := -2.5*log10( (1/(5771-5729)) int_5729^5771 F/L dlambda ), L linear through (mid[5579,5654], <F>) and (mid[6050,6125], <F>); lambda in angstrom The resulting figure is -0.06 mag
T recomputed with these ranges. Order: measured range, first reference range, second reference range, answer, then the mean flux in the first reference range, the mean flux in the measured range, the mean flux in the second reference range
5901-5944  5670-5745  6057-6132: 0.03 mag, 4.8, 4.63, 4.71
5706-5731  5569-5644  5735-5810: -0.05 mag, 4.45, 4.87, 4.72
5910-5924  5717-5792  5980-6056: 0.03 mag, 4.78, 4.66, 4.81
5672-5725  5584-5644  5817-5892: -0.07 mag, 4.45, 4.8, 4.57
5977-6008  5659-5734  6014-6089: 0.02 mag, 4.79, 4.74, 4.85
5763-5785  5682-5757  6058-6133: 0.03 mag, 4.79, 4.65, 4.71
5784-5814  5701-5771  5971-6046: 0.04 mag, 4.83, 4.64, 4.77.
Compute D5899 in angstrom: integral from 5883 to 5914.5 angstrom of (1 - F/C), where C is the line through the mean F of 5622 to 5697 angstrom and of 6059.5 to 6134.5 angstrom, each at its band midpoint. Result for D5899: 3.5 angstrom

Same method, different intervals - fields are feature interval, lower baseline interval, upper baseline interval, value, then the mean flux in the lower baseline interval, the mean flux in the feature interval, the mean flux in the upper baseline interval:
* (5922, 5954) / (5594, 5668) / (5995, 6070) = 1.20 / 4.55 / 4.62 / 4.87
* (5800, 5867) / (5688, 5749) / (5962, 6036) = 1.01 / 4.78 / 4.7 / 4.76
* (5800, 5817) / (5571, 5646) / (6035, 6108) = -0.23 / 4.46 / 4.67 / 4.78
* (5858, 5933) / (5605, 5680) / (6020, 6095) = 5.29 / 4.63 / 4.42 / 4.83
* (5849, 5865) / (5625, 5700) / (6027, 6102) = 0.87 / 4.69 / 4.49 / 4.8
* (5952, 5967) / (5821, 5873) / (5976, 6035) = 0.14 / 4.7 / 4.69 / 4.76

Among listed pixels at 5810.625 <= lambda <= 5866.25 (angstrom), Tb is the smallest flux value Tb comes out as 4.365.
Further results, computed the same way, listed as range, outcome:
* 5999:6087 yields 4.503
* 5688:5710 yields 4.497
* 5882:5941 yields 3.641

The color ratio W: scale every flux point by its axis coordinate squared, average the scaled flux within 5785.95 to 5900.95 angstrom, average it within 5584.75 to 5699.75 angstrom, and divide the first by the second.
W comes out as 1.06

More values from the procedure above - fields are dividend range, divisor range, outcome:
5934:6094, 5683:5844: 1.09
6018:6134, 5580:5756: 1.18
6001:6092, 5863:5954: 1.13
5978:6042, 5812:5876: 1.08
